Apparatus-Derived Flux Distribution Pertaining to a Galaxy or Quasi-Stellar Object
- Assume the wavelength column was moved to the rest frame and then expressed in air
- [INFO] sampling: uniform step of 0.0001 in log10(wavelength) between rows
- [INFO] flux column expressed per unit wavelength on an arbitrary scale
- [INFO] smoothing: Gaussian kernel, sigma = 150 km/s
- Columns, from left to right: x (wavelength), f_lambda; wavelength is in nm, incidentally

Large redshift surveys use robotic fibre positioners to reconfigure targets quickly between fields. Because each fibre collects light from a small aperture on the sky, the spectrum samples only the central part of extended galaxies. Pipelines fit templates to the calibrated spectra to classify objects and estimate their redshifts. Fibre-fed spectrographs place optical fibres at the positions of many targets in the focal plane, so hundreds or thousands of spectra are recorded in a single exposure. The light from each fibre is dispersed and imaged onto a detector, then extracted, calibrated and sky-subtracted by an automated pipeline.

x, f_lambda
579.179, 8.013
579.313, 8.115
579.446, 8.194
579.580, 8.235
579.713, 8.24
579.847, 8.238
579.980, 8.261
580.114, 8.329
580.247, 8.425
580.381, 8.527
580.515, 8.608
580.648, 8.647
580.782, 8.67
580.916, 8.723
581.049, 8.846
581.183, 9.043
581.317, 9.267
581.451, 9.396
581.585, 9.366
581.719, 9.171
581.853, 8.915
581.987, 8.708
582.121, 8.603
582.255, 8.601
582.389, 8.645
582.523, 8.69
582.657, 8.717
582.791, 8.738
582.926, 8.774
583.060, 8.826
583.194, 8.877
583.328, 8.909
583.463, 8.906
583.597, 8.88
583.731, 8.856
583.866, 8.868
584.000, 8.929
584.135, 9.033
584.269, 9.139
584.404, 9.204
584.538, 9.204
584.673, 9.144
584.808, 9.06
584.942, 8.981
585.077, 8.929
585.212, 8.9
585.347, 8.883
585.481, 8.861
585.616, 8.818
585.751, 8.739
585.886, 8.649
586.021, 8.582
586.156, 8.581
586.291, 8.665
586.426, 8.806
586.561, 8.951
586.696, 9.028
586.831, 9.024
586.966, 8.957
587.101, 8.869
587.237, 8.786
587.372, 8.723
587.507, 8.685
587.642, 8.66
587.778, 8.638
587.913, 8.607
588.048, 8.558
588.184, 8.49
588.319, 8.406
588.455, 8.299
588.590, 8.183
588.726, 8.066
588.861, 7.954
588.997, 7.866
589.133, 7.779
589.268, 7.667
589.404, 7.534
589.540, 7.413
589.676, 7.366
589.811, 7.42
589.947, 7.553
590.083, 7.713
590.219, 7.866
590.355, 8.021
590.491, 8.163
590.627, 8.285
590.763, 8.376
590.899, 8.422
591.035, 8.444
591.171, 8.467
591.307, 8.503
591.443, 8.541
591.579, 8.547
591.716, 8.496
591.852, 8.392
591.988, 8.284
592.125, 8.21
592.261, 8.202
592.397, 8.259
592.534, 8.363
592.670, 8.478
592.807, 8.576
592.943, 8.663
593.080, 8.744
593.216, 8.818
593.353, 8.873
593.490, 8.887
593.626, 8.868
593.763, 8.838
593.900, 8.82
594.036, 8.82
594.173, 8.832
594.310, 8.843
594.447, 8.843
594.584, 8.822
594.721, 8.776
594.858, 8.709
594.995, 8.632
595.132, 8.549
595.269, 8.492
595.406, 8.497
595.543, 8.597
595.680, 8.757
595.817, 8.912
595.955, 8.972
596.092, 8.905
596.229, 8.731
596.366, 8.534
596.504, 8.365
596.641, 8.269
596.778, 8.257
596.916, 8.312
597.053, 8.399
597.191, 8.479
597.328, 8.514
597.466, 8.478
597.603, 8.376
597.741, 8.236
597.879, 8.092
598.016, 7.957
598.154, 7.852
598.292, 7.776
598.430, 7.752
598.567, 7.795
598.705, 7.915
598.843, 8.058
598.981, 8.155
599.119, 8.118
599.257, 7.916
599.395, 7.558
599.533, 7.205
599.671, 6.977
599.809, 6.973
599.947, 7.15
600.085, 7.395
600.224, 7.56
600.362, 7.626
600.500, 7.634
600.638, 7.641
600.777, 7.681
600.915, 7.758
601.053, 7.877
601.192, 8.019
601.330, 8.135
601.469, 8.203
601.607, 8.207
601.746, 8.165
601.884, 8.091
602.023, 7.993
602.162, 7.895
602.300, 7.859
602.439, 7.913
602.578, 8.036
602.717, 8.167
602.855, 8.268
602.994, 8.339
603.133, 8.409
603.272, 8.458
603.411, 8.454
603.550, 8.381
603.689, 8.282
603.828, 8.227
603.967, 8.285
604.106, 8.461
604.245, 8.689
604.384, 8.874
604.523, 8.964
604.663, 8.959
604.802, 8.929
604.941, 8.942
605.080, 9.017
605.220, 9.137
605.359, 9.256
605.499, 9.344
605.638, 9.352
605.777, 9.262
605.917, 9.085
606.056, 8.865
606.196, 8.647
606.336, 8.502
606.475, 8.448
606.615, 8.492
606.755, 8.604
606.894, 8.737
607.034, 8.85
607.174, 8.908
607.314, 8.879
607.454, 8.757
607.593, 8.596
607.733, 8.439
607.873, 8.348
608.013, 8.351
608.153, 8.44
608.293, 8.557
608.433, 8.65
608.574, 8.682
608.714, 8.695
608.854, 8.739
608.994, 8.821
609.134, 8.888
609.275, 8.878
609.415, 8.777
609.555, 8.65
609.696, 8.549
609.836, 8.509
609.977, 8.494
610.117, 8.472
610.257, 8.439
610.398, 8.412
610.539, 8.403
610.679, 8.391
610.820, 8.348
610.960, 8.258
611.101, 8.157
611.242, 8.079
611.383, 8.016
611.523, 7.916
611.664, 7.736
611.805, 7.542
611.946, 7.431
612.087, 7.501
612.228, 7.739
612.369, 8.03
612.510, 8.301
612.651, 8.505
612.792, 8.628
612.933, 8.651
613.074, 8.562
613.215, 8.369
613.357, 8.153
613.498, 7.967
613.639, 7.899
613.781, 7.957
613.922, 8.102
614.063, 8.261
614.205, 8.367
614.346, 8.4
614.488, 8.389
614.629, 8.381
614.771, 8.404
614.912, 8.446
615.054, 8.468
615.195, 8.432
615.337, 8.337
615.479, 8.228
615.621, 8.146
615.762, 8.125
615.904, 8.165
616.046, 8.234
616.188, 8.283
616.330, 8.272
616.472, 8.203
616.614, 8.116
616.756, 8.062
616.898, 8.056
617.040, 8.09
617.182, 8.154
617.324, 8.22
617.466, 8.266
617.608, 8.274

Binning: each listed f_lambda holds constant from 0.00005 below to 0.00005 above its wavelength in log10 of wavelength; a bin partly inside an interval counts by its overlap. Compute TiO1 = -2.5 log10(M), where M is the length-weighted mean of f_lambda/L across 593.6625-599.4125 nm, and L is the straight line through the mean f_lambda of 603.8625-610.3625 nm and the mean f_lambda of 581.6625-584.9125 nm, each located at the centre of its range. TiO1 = 0.048 mag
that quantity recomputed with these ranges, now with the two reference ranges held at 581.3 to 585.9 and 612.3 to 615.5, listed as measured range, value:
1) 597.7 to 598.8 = 0.09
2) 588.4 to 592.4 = 0.09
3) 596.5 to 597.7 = 0.03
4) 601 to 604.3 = 0.04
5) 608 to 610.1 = -0.03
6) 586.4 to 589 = 0.03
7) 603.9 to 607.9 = -0.04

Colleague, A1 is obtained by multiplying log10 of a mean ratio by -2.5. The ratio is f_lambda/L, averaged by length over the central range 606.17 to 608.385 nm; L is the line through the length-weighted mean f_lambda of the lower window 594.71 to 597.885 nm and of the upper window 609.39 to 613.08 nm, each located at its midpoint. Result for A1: -0.04 mag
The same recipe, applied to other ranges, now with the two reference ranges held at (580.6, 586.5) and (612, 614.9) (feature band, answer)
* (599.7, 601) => 0.14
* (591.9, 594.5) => 0.00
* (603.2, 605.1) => -0.03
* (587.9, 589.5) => 0.09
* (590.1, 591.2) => 0.06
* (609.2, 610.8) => -0.03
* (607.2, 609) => -0.03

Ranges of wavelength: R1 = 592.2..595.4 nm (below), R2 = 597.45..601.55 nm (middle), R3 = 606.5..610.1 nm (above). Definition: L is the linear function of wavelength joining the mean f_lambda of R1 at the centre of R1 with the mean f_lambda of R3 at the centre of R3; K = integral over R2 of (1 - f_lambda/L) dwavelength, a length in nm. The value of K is 0.42 nm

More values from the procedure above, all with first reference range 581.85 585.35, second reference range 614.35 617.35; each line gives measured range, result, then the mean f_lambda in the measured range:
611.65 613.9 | 0.07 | 8.07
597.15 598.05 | 0.03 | 8.32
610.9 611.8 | 0.04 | 7.99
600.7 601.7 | 0.06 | 7.98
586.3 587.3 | -0.01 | 8.9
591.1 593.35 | 0.06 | 8.48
